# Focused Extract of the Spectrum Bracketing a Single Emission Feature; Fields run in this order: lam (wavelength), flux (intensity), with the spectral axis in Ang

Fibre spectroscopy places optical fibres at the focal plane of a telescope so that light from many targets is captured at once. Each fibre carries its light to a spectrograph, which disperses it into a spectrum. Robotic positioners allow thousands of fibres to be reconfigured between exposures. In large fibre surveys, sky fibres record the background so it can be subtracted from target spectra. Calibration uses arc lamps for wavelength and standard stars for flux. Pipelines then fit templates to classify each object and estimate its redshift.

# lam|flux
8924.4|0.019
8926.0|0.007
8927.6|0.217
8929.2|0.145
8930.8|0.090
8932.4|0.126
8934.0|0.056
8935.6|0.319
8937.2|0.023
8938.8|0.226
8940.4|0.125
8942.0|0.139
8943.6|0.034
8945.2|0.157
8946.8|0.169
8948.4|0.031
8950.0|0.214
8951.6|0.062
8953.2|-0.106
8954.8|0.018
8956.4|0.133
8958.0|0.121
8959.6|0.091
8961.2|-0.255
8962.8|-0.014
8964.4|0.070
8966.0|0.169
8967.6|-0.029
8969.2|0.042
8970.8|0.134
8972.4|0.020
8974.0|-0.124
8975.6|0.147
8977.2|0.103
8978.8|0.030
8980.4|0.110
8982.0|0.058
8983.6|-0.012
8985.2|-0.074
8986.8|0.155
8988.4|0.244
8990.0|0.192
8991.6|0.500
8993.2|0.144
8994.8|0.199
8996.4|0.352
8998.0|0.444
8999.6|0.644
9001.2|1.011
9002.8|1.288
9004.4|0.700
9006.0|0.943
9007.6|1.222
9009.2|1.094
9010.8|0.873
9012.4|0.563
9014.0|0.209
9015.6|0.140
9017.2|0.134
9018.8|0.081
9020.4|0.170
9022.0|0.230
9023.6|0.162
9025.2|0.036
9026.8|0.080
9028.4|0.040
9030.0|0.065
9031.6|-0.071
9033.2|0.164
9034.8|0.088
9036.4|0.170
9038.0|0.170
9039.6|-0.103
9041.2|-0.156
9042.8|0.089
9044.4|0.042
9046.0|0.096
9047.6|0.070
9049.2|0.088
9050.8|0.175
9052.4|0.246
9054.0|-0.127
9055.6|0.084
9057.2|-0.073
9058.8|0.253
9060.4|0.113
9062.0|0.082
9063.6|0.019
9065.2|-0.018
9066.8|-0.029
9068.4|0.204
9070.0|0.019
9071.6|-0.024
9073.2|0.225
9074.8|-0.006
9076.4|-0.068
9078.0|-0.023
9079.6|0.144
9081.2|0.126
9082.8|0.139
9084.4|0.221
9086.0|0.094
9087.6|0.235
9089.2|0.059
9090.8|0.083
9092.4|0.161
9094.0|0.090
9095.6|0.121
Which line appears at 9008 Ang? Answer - [O II]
